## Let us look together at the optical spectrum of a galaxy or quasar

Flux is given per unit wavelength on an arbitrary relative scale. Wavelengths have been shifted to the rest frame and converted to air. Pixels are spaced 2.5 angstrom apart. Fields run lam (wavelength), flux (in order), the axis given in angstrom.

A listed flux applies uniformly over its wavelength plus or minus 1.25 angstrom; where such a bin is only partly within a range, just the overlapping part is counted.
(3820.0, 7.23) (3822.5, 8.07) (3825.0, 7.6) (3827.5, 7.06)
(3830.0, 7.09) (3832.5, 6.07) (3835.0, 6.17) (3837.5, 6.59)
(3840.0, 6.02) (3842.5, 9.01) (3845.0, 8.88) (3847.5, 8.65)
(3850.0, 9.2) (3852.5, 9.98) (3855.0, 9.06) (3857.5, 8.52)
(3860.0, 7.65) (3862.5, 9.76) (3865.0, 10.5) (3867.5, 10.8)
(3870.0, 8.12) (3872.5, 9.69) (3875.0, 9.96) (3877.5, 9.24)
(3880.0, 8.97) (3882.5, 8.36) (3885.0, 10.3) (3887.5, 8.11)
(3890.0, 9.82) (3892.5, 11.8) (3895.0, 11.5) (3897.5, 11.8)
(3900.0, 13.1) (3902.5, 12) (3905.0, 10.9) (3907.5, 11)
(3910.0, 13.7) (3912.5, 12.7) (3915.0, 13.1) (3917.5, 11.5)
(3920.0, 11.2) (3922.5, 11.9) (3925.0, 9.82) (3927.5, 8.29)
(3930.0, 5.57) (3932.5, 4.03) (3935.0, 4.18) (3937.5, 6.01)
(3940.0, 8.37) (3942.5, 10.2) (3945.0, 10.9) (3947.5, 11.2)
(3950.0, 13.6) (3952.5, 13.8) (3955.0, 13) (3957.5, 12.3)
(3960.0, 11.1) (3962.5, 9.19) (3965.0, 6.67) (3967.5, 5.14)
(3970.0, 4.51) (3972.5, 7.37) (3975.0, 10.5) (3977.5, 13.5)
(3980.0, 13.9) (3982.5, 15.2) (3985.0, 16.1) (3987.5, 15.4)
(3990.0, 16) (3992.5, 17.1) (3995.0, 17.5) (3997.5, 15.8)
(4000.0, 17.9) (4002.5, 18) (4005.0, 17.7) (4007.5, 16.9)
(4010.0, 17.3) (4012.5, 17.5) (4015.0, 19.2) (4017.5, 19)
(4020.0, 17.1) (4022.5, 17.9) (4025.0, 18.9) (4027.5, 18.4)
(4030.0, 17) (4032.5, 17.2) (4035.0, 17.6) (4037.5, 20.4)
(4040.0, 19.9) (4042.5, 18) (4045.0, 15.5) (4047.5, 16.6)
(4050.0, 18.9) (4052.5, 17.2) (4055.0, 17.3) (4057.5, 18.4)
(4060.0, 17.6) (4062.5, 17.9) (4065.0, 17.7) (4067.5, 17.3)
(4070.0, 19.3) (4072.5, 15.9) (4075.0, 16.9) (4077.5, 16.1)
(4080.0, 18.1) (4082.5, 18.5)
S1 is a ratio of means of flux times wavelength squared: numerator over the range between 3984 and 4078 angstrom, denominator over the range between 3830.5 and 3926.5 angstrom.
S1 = 1.9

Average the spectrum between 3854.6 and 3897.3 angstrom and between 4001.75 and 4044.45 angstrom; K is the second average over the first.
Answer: 1.88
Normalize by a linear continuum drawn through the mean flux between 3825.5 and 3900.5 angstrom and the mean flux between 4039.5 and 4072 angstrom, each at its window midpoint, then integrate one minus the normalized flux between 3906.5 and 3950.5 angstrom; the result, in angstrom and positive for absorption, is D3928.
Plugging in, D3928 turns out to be 7.8 angstrom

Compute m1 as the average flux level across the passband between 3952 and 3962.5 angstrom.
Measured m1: 12.1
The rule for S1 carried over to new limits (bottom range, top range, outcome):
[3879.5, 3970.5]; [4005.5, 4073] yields 1.89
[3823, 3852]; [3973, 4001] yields 2.16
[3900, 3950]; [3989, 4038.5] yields 1.86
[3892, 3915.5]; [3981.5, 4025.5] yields 1.49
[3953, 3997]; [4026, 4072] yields 1.53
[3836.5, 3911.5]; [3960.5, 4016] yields 1.51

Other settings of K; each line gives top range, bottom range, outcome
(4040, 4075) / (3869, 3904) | 1.72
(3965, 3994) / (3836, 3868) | 1.38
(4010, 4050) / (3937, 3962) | 1.62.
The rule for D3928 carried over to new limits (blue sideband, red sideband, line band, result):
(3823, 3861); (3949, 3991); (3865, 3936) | -4.4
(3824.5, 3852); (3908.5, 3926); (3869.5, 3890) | 1.5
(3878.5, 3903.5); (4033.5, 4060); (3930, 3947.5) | 7.4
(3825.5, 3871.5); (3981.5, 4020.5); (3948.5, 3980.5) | 10.0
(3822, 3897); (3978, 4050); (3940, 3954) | 2.1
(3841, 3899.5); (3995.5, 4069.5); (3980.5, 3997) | -0.5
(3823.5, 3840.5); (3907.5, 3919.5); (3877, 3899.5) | 1.3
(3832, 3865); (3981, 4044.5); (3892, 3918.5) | -1.5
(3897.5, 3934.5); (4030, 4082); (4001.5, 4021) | -3.1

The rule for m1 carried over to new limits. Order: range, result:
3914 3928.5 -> 11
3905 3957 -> 10.3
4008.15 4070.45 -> 17.9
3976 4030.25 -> 16.9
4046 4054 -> 17.5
